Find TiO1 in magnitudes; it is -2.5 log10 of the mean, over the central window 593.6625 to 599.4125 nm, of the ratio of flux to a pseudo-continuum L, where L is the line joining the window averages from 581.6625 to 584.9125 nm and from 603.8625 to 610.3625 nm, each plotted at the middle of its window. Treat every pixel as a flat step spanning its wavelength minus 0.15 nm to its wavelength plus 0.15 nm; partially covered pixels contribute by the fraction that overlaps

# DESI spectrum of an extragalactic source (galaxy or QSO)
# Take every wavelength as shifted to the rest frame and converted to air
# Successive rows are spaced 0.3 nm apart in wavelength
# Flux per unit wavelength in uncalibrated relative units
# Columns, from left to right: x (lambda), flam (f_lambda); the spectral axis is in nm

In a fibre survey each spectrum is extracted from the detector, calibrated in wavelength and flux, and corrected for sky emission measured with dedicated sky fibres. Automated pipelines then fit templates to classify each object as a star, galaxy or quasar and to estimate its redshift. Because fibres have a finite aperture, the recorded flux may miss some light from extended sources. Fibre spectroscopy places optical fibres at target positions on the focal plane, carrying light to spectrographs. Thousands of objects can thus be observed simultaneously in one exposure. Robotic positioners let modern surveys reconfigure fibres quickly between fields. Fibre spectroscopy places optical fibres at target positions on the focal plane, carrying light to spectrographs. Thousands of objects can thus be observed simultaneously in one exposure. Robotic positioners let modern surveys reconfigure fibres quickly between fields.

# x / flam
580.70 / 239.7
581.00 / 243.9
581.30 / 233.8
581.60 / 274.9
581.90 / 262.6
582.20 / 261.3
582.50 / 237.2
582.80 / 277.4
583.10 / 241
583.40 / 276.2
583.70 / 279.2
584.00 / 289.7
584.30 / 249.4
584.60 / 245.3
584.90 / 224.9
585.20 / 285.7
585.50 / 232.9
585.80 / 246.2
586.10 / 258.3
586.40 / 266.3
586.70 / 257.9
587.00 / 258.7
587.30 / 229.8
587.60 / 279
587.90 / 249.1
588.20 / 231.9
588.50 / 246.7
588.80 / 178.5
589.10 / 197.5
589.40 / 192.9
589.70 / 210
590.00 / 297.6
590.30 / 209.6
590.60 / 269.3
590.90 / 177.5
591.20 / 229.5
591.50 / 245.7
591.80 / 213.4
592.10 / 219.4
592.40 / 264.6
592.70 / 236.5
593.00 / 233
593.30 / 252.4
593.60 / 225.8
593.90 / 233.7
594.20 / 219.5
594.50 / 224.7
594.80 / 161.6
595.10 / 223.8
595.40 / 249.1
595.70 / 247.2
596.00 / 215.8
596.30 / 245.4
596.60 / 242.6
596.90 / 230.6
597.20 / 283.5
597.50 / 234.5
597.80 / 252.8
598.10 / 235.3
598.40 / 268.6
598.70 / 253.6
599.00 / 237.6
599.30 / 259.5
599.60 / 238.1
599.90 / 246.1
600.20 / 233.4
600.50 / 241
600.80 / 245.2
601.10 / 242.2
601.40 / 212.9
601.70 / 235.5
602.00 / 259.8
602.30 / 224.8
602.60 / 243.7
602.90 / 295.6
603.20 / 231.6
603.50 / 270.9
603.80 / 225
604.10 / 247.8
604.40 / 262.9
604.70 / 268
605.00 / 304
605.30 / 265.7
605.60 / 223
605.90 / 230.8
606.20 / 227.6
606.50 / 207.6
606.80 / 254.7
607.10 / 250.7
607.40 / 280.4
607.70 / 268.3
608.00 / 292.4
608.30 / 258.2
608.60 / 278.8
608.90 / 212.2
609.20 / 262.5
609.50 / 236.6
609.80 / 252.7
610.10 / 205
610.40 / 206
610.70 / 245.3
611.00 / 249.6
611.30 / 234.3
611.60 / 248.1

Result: 0.08 mag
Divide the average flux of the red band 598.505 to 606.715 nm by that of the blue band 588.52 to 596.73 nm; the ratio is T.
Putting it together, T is 1.1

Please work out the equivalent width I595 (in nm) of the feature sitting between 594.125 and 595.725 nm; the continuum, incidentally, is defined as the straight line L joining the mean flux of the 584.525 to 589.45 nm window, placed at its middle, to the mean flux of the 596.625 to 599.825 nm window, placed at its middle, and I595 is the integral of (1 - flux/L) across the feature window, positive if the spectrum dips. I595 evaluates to 0.180 nm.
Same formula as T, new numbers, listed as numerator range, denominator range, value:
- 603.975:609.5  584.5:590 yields 1.06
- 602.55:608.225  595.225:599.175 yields 1.04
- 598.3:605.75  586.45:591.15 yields 1.07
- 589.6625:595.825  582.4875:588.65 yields 0.90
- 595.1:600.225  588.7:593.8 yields 1.08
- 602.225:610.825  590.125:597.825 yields 1.07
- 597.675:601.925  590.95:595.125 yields 1.07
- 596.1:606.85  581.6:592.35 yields 1.01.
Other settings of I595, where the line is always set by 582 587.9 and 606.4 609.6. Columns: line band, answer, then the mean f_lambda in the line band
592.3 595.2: 0.34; 227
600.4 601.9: 0.12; 236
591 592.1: 0.13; 226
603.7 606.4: 0.06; 250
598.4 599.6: 0.03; 251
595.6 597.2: 0.10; 240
